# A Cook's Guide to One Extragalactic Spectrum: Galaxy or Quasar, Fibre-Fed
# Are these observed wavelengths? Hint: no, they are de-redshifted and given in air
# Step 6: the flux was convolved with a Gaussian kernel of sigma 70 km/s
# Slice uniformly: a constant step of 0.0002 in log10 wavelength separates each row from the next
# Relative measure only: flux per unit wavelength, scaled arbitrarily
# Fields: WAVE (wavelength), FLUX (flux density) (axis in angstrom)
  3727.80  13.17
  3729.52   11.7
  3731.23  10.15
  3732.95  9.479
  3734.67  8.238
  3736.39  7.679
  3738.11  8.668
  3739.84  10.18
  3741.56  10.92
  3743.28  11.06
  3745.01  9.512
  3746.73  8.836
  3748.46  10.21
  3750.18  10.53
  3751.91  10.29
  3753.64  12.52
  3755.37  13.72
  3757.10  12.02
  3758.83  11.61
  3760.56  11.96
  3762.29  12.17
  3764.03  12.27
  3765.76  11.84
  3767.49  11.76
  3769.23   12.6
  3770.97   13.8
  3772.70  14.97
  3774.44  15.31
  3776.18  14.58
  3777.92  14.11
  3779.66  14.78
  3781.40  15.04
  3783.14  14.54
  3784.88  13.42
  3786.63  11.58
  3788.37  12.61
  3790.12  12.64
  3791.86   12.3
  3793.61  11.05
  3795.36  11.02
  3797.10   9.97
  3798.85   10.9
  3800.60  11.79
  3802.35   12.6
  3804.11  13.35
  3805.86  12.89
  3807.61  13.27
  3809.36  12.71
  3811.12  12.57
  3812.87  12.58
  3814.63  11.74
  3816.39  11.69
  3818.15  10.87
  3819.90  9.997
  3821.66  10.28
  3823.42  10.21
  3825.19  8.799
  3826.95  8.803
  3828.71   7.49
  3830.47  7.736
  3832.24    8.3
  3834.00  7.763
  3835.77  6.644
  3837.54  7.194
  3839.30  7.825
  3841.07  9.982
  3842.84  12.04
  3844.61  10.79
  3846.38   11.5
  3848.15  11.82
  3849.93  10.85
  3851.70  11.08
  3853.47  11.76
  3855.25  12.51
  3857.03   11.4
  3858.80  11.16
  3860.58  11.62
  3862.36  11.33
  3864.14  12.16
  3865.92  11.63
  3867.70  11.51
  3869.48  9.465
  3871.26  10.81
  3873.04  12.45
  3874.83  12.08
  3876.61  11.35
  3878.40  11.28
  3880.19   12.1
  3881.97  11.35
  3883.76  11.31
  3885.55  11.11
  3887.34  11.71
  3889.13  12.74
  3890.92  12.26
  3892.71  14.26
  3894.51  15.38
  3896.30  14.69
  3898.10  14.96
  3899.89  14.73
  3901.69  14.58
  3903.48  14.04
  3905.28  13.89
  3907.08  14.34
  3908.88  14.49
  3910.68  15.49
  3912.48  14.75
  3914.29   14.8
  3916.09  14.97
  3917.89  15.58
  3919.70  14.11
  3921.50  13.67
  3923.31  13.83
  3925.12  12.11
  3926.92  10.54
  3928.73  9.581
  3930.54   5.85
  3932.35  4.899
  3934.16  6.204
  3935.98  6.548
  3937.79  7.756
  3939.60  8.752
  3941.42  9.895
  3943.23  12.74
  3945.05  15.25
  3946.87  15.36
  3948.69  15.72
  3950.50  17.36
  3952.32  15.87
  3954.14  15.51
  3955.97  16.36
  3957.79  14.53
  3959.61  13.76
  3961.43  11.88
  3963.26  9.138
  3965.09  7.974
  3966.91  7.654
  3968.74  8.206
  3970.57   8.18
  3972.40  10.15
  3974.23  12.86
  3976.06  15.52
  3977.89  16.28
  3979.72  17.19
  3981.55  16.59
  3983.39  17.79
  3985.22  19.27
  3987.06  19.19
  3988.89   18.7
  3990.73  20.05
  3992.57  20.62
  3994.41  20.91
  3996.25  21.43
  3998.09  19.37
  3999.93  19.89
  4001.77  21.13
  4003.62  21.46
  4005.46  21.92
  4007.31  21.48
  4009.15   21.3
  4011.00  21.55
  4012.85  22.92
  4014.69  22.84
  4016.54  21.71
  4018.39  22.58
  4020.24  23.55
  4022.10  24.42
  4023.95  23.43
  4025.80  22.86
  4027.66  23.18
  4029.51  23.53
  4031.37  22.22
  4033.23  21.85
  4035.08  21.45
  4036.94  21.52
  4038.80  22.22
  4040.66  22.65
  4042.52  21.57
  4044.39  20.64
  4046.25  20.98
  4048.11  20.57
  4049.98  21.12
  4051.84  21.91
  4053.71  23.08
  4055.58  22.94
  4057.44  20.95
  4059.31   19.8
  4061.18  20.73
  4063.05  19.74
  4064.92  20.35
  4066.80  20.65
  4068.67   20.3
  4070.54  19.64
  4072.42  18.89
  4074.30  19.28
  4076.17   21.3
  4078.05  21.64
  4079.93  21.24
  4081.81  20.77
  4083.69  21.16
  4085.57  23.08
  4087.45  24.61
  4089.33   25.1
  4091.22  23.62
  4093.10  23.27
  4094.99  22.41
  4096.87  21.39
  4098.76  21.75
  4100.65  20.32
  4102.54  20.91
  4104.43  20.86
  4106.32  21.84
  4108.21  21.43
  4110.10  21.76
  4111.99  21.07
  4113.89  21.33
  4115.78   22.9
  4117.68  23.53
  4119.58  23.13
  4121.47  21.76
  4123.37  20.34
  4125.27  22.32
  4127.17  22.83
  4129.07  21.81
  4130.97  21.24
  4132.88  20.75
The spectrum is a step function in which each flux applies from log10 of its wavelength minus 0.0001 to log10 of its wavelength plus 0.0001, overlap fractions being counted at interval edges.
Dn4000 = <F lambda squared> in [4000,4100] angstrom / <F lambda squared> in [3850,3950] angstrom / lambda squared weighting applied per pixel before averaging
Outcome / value 1.9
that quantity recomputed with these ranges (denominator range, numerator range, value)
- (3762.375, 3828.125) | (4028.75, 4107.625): 2.02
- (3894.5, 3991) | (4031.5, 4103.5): 1.72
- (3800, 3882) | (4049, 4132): 2.25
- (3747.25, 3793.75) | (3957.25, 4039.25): 1.64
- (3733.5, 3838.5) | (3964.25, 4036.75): 1.89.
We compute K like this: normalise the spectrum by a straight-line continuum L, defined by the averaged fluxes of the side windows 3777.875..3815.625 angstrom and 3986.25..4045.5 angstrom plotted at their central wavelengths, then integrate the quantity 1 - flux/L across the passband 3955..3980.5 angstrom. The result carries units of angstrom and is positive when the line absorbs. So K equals 9.8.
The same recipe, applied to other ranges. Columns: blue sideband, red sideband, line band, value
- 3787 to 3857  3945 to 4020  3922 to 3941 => 8.0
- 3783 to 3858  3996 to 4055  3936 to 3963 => 7.0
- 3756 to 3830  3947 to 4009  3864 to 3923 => 5.0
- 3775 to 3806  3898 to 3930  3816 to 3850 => 9.5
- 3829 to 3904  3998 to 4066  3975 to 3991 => 0.9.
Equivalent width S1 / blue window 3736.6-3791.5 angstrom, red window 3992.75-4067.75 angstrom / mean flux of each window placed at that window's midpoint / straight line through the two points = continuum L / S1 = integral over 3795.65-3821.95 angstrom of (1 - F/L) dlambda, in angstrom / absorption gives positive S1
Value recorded 3.8 angstrom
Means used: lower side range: 12.2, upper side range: 21.7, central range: 11.8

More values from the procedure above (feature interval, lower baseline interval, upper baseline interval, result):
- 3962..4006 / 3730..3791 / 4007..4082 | 7.6 angstrom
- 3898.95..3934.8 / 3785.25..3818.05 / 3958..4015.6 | 5.7 angstrom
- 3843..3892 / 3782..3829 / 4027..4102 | 8.6 angstrom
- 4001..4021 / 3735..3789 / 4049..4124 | -2.8 angstrom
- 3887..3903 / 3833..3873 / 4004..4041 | -0.5 angstrom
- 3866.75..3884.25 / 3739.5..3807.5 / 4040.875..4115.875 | 4.5 angstrom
